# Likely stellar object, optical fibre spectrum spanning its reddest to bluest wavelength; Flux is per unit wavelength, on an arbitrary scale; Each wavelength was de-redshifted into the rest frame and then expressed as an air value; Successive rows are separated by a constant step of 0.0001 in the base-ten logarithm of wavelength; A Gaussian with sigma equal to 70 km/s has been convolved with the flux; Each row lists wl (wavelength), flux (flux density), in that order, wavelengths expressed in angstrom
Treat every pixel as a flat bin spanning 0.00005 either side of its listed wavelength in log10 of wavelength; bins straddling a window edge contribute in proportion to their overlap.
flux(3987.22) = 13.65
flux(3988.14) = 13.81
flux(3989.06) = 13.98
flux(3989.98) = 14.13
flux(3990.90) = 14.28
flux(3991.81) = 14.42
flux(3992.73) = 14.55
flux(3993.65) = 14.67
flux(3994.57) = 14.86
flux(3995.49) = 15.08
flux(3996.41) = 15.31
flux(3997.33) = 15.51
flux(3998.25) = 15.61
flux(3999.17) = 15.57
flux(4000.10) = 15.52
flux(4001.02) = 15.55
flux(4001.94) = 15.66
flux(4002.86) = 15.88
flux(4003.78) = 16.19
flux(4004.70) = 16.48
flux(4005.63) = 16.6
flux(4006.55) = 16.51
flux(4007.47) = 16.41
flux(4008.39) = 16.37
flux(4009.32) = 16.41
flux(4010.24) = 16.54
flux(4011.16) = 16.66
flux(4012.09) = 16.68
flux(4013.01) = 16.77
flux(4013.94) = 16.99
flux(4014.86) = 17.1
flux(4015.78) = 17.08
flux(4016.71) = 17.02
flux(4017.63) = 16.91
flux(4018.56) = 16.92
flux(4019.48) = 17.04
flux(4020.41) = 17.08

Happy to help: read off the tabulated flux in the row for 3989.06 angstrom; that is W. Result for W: 13.98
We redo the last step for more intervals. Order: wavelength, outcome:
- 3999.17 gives 15.57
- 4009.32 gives 16.41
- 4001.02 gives 15.55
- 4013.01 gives 16.77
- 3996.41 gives 15.31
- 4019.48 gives 17.04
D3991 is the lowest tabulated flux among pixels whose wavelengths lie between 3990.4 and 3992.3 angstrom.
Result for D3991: 14.28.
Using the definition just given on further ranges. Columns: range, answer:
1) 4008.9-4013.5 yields 16.41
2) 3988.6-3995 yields 13.98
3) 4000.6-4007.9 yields 15.55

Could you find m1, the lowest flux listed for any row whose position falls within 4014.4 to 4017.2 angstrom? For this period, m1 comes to 17.02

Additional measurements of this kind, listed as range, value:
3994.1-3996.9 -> 14.86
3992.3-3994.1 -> 14.55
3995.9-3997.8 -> 15.31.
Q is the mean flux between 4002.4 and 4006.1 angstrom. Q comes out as 16.3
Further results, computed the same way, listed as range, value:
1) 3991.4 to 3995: 14.6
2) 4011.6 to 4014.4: 16.8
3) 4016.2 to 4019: 16.9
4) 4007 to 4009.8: 16.4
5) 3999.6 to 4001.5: 15.5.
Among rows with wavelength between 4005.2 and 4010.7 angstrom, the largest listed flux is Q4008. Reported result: 16.6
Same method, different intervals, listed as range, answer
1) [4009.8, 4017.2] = 17.1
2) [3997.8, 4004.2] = 16.19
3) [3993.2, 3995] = 14.86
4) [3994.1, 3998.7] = 15.61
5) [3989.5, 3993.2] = 14.55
